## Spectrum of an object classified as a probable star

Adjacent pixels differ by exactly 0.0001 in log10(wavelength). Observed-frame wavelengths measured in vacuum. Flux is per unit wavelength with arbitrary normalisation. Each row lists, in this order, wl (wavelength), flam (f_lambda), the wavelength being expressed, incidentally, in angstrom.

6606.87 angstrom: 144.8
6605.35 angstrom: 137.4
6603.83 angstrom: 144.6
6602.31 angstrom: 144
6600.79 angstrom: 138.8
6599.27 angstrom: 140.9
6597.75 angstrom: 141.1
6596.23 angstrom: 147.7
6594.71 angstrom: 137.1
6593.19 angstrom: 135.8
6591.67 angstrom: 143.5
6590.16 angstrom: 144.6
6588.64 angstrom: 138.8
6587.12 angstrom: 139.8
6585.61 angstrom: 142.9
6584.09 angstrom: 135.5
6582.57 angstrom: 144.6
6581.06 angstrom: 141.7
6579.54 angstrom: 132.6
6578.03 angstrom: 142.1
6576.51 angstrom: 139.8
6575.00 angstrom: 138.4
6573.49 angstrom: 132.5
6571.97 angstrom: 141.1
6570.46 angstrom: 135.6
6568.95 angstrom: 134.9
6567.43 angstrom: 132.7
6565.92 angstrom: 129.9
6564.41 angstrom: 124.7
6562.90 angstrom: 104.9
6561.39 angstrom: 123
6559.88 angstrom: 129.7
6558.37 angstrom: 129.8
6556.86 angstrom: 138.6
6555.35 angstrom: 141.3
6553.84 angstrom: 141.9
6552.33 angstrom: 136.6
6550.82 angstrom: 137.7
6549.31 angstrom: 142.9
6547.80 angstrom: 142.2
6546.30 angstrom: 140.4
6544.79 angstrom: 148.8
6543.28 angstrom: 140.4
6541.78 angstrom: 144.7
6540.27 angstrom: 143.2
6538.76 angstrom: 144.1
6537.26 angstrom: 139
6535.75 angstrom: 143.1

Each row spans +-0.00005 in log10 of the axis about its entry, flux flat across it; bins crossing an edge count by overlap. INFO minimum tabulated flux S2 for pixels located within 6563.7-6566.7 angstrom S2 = 124.7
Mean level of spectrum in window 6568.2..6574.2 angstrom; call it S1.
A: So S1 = 136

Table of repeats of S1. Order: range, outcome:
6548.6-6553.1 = 139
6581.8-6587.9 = 141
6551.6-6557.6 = 140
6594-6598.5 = 142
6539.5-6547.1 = 143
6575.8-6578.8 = 141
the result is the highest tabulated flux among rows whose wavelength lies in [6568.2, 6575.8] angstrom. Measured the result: 141.1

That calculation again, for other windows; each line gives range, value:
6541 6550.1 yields 148.8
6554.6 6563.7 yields 141.3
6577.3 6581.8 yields 142.1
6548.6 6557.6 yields 142.9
